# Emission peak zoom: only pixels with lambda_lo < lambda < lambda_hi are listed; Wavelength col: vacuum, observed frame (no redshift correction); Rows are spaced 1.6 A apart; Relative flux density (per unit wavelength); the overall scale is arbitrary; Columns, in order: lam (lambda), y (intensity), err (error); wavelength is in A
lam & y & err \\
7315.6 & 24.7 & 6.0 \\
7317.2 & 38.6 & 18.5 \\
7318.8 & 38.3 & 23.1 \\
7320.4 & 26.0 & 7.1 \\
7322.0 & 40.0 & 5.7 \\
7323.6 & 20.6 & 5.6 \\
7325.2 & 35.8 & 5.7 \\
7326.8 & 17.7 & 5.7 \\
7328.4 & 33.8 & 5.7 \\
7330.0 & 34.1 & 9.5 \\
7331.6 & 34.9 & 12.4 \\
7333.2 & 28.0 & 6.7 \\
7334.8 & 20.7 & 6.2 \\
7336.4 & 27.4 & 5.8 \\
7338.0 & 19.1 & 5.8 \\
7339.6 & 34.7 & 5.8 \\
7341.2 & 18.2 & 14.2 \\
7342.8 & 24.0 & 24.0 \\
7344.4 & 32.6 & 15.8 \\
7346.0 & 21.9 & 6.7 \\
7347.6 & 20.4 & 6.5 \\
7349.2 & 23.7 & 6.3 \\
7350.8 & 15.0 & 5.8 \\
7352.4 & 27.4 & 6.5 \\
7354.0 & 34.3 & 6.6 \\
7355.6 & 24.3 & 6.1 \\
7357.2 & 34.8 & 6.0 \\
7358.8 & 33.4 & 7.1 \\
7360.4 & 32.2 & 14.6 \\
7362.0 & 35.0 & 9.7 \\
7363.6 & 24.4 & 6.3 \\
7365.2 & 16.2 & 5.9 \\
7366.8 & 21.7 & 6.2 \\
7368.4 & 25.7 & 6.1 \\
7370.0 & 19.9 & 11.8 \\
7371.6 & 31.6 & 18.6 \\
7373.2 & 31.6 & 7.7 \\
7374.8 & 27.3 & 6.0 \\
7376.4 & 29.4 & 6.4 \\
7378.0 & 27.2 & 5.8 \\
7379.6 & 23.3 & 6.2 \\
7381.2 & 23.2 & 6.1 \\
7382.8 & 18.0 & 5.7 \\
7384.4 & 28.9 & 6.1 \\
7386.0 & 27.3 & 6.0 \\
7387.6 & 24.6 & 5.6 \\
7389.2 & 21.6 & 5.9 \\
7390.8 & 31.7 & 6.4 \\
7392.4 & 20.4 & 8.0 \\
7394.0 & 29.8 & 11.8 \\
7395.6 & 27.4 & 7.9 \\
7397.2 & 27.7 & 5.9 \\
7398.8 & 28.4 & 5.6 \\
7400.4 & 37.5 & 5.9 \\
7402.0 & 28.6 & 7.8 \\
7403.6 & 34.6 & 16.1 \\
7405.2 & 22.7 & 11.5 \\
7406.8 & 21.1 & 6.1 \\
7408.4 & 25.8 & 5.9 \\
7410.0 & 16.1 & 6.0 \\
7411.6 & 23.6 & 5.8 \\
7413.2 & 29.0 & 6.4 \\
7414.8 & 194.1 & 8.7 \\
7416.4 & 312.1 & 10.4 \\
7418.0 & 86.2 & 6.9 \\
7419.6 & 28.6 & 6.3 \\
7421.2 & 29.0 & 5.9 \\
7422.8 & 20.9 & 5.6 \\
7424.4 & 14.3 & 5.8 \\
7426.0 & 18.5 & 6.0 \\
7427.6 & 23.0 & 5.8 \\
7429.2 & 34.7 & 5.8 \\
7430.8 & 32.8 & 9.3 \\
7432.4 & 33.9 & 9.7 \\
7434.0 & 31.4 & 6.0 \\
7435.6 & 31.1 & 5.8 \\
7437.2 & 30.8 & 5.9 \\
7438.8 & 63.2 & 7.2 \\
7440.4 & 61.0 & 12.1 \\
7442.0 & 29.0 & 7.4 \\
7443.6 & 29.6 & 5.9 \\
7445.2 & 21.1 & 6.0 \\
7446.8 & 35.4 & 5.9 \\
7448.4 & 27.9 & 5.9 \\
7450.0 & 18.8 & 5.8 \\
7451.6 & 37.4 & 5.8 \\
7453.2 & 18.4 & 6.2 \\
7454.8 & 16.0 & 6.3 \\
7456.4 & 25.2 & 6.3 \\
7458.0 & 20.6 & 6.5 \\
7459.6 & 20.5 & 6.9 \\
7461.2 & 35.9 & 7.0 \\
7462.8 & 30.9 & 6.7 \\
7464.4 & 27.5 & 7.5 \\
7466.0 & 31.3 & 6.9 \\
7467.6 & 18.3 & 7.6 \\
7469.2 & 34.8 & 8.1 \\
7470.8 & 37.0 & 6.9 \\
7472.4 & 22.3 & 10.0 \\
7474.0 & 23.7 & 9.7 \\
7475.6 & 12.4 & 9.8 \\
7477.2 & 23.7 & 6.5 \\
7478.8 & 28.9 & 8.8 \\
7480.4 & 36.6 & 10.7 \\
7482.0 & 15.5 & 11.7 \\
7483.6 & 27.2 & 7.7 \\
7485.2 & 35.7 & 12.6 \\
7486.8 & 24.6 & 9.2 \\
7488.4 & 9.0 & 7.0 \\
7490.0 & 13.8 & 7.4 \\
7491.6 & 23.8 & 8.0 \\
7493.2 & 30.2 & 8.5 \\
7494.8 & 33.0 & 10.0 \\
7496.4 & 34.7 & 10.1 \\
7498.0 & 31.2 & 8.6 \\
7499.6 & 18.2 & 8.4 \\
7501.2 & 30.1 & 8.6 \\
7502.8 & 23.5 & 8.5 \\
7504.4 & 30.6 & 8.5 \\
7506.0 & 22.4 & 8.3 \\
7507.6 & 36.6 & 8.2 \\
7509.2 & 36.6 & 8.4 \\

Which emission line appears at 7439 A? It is [N II] 6583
